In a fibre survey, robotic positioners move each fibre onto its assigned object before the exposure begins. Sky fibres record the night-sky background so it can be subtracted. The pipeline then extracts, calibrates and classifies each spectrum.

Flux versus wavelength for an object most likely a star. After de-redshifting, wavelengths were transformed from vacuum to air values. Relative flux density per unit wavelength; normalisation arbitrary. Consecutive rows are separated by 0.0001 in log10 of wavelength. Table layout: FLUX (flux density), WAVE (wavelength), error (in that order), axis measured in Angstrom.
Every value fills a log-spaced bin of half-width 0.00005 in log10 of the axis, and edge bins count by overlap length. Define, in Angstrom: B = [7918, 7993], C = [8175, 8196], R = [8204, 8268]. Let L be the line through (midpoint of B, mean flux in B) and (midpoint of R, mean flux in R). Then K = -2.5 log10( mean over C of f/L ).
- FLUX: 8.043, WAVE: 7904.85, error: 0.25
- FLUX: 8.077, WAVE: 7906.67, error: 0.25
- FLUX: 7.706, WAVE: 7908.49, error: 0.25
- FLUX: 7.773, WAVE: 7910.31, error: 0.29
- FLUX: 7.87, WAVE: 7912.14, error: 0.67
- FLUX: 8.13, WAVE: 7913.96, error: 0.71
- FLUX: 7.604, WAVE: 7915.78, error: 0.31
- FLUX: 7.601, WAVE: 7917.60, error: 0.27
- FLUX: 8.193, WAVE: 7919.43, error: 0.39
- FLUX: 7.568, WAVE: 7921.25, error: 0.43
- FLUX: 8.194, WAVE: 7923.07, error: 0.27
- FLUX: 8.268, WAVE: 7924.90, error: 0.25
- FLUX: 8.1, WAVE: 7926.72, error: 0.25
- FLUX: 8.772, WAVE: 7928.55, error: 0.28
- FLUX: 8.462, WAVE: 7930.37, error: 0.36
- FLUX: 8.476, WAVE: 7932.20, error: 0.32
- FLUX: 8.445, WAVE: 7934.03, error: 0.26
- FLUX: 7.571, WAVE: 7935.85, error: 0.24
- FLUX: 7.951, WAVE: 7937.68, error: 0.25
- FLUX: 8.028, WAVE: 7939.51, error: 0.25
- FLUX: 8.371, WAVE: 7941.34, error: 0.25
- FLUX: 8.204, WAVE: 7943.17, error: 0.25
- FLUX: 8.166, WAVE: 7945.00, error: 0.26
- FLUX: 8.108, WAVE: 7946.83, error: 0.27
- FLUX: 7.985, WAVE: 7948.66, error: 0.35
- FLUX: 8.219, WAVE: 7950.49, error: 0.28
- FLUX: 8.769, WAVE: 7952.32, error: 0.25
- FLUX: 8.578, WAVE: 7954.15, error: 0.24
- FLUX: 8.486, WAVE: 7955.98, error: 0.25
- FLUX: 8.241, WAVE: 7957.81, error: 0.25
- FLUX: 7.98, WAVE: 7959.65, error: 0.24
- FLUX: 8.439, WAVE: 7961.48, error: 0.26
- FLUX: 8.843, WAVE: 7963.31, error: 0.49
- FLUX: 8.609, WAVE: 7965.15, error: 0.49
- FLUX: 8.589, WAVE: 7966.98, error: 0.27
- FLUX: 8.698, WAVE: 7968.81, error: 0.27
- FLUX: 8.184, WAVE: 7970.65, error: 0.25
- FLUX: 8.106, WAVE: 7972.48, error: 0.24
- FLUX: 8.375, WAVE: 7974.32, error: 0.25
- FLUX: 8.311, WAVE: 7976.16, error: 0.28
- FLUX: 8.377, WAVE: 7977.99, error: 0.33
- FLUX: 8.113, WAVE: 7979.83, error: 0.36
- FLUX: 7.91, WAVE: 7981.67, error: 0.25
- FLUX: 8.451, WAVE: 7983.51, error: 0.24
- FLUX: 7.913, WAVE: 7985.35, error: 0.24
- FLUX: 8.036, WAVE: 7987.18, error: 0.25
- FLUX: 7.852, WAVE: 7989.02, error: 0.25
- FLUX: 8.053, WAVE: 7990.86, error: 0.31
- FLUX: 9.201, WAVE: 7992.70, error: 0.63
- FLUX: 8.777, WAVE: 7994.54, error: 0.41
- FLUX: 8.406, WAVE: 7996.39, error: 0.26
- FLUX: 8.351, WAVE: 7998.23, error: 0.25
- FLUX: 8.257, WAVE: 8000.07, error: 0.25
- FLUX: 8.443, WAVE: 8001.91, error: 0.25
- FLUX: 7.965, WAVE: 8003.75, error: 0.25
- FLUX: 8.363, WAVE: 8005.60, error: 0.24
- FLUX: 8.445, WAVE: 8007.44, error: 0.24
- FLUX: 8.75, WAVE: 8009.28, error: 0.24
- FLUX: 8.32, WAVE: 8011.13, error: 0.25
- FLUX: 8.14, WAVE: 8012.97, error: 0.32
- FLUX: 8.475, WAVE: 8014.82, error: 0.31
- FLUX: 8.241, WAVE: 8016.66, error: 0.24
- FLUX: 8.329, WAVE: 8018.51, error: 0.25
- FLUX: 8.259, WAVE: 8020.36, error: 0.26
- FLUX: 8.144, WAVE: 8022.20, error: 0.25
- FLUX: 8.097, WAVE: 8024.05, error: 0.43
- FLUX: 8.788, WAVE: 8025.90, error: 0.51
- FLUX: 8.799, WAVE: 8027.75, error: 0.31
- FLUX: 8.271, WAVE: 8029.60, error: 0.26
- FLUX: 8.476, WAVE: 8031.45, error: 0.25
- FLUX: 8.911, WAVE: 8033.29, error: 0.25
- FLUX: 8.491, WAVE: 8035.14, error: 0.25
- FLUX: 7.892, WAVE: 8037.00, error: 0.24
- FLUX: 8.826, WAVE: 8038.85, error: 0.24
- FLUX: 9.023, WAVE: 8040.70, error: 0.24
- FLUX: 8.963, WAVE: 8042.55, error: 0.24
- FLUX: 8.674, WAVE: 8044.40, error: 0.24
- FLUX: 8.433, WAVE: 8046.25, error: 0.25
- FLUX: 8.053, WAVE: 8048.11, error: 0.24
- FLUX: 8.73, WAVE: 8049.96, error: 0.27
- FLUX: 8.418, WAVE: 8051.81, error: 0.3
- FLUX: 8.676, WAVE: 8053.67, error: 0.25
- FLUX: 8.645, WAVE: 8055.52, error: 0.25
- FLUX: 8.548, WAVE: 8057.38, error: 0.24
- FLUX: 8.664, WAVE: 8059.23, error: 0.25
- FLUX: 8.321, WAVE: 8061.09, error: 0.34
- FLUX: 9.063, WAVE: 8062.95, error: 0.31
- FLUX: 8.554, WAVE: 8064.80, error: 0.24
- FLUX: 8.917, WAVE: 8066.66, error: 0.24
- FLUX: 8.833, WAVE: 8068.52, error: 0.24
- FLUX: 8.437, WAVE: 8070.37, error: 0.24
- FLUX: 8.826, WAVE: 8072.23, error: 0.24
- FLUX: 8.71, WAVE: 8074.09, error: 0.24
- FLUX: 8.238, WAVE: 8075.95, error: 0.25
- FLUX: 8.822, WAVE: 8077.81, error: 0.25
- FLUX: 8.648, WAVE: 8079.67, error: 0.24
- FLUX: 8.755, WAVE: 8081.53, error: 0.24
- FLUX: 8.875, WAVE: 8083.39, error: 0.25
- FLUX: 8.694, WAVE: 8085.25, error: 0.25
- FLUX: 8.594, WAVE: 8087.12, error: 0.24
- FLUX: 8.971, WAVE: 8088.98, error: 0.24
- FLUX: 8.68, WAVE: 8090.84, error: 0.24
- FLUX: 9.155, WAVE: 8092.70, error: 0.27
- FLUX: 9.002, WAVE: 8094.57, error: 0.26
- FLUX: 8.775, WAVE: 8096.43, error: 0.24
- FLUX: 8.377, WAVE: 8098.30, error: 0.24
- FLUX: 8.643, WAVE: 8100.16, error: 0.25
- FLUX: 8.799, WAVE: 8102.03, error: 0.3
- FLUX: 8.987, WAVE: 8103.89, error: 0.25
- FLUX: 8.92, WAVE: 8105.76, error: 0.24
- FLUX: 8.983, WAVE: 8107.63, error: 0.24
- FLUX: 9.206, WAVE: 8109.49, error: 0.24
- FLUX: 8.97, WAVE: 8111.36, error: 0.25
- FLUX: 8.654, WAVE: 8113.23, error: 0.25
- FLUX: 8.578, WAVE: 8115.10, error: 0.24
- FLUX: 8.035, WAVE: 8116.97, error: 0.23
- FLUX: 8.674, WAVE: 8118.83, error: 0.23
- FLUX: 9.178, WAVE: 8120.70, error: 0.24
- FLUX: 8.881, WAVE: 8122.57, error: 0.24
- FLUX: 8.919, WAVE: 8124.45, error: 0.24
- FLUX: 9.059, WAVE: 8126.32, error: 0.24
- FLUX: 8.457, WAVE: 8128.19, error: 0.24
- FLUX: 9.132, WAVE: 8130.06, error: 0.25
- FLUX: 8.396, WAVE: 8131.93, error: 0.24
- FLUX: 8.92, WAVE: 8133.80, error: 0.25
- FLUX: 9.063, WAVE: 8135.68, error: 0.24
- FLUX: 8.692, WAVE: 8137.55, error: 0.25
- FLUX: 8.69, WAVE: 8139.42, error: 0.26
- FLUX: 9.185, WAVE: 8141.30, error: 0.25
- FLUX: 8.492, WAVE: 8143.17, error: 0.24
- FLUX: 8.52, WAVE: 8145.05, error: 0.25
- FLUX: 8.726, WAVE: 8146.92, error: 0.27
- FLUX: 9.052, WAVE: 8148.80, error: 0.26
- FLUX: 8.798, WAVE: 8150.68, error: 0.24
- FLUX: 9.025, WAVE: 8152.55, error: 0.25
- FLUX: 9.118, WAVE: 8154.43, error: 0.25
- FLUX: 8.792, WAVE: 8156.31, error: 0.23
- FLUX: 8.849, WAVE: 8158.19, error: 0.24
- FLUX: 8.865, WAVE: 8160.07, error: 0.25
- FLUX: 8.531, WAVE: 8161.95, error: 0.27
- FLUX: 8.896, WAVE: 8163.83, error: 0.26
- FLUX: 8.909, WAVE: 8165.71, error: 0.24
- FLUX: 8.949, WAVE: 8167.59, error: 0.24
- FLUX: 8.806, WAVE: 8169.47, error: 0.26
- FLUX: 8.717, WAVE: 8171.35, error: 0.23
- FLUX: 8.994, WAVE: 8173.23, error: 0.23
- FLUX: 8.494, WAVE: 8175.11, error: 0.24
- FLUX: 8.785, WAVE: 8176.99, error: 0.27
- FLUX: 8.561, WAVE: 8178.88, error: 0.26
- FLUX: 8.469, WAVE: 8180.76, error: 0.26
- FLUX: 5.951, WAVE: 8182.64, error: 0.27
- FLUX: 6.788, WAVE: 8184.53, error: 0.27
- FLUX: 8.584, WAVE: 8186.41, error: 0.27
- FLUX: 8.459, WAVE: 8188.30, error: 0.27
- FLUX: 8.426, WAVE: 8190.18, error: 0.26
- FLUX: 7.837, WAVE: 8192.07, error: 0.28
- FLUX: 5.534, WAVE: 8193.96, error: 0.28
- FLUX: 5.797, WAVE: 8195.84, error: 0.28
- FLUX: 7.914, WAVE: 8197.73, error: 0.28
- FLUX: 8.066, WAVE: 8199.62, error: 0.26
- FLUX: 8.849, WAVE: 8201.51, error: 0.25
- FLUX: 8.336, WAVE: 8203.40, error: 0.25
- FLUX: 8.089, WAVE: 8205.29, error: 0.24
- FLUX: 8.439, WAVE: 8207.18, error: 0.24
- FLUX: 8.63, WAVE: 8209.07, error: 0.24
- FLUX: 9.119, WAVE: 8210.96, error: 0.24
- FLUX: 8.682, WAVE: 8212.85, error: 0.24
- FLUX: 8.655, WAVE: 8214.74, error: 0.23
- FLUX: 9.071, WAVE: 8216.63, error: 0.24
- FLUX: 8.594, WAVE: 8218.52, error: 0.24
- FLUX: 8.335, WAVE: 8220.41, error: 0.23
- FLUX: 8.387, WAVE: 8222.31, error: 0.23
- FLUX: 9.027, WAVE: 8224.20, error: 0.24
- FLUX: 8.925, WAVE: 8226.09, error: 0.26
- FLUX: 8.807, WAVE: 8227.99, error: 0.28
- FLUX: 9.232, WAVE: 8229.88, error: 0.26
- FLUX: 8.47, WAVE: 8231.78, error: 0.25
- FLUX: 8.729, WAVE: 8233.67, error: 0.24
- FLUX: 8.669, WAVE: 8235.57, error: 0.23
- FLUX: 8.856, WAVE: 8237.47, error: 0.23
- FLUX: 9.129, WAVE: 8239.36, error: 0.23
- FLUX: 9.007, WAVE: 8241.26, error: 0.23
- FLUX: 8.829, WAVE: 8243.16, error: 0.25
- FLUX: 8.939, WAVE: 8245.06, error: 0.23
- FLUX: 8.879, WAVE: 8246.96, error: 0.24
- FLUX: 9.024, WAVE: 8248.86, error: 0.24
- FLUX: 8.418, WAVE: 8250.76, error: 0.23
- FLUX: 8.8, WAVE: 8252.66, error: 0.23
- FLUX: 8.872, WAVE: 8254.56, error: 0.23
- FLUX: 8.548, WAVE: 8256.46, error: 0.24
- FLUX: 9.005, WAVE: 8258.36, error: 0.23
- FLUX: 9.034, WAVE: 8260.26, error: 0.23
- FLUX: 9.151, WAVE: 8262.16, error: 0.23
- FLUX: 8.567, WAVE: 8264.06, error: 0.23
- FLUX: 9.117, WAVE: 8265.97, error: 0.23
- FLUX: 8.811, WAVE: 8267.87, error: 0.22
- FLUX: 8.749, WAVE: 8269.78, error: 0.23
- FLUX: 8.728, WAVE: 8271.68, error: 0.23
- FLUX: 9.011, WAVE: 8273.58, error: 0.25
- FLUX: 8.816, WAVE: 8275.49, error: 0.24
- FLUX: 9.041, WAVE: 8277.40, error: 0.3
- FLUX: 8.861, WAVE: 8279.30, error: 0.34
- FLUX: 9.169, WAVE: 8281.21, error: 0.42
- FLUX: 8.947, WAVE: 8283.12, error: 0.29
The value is 0.135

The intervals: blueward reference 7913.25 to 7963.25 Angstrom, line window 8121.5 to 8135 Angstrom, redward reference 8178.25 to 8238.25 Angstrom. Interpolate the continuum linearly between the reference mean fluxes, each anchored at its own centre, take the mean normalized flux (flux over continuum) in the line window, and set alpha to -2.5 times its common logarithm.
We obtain -0.07 mag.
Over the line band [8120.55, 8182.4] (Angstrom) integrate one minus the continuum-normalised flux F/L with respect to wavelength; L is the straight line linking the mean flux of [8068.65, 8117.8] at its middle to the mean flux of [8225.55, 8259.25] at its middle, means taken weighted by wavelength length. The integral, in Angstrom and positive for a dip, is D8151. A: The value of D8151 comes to 0.0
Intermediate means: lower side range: 8.75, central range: 8.78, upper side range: 8.84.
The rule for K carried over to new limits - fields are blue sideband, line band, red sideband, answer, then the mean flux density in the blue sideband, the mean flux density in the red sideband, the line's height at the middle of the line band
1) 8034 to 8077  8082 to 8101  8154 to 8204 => -0.04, 8.61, 8.22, 8.49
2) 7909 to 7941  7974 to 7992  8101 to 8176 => 0.02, 8.06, 8.82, 8.27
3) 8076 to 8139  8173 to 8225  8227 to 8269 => 0.09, 8.79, 8.86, 8.83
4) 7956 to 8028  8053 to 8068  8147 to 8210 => -0.04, 8.35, 8.32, 8.34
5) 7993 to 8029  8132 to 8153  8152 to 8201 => -0.07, 8.4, 8.23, 8.27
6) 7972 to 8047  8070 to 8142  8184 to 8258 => -0.05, 8.39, 8.47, 8.43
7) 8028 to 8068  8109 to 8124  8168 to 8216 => -0.05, 8.6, 8.14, 8.38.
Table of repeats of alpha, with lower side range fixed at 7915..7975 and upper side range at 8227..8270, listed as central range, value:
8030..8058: -0.02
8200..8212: 0.03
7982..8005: 0.01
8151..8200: 0.06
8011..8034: 0.00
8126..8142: -0.03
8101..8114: -0.04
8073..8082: -0.01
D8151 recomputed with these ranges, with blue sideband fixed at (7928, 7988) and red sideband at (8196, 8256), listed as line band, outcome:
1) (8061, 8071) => -0.3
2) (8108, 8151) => -1.3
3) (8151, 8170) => -0.7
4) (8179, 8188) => 1.0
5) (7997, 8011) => 0.0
